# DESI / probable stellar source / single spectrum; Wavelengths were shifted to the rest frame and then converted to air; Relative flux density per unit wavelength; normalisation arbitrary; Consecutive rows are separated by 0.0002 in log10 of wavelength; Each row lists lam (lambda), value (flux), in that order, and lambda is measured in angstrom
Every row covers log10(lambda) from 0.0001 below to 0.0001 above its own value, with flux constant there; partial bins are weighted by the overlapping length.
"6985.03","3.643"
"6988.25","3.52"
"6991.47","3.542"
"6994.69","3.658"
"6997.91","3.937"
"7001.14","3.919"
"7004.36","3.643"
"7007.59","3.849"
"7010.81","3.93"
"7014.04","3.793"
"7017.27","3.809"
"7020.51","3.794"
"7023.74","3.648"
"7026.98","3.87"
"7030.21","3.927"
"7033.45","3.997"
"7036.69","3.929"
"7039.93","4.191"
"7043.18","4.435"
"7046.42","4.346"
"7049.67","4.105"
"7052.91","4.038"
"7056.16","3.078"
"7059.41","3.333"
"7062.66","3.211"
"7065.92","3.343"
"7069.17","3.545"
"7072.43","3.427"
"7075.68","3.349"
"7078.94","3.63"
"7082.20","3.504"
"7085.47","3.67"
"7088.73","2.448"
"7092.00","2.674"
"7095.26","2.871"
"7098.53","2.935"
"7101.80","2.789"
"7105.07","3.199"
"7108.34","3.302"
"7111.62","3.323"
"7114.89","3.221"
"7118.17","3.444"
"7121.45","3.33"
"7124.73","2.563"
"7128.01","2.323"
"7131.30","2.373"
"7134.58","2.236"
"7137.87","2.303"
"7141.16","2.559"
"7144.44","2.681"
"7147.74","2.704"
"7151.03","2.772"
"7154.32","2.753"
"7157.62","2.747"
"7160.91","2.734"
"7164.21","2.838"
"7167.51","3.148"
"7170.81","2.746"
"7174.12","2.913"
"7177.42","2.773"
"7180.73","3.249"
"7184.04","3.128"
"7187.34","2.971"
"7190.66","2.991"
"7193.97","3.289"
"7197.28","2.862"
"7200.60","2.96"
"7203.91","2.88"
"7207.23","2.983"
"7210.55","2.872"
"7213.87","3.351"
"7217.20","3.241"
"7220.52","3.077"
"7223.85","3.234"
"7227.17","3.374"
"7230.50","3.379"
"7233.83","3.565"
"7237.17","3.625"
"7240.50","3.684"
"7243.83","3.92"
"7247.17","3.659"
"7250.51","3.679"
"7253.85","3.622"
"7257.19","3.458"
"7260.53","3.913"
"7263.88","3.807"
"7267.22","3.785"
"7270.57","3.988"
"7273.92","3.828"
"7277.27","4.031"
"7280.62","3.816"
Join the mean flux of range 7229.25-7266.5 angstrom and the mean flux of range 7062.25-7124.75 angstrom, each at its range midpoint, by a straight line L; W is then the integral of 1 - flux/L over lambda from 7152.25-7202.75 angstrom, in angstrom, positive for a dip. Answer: 7.6 angstrom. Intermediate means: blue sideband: 3.2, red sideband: 3.67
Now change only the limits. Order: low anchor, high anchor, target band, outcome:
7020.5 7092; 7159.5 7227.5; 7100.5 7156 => 8.49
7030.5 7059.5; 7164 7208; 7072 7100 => 4.03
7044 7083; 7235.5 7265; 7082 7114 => 4.96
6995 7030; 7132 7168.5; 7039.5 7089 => -3.36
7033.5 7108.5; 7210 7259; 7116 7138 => 4.91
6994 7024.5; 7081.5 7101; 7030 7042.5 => -1.83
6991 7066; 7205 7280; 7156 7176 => 4.34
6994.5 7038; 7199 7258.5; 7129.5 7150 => 6.21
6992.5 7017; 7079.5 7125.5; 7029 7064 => -3.57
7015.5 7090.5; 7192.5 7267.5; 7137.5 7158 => 5.03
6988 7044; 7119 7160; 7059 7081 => -0.63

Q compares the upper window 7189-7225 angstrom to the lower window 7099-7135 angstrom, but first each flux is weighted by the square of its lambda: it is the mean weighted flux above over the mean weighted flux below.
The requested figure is 1.07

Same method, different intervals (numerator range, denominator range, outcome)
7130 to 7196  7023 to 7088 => 0.78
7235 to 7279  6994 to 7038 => 1.05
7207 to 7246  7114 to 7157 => 1.28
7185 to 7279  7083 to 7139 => 1.23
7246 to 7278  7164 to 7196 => 1.28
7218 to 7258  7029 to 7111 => 1.06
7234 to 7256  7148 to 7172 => 1.34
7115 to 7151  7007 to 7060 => 0.71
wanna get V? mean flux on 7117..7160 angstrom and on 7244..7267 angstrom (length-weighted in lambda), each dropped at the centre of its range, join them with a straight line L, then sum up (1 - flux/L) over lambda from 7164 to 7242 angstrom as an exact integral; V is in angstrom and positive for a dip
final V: 2.57 angstrom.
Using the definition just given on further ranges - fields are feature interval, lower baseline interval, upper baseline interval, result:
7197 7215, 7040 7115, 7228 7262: 3.0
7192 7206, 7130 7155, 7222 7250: 0.7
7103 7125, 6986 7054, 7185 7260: 2.4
